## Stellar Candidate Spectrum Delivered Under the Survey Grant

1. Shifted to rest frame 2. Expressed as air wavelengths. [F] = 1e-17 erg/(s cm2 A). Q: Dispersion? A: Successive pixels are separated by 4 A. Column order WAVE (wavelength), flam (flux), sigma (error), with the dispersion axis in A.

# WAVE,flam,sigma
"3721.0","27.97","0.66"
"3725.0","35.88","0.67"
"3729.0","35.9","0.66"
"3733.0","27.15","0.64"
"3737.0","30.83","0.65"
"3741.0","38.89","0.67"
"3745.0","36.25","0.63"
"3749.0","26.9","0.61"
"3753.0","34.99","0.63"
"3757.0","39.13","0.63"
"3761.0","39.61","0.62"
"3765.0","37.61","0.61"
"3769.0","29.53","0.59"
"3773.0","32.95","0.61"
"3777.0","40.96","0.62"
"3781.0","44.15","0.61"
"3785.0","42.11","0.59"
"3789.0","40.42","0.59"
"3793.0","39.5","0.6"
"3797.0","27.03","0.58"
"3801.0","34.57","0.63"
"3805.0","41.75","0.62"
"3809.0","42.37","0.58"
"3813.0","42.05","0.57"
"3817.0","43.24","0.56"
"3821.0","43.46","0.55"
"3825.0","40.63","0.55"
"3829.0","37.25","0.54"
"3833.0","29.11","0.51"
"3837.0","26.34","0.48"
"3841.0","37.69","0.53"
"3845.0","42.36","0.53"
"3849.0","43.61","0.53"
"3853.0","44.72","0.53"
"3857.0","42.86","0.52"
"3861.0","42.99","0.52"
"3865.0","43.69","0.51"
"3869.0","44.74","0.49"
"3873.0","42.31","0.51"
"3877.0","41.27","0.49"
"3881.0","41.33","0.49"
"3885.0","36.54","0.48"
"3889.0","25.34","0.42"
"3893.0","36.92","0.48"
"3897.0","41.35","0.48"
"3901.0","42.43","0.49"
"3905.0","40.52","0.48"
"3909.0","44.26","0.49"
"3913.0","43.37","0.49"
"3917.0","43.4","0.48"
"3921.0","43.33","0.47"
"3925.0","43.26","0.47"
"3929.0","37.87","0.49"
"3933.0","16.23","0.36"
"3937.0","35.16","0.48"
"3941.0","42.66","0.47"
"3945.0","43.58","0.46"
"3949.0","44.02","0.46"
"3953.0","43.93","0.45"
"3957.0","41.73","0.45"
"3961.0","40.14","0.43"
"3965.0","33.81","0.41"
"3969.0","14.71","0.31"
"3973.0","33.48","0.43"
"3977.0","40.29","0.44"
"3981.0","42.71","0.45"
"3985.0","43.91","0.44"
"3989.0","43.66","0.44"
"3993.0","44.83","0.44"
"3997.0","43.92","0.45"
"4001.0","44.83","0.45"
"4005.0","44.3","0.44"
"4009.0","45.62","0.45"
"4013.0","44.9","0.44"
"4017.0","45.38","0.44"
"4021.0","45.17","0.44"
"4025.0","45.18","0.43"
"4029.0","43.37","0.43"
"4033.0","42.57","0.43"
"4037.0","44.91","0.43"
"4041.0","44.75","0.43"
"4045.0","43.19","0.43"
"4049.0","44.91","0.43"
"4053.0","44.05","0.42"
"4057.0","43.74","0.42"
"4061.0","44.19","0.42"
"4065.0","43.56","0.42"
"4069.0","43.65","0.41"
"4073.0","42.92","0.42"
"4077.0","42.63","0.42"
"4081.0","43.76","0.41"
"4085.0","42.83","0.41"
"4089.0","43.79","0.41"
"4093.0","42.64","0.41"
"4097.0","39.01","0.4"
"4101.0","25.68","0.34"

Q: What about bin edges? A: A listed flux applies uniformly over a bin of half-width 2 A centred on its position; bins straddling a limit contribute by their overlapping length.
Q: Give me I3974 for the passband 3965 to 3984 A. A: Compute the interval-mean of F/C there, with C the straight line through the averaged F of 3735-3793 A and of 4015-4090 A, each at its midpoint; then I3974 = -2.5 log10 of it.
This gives 0.25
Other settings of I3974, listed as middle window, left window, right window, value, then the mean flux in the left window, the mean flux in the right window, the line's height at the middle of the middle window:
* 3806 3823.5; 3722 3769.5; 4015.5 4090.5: -0.17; 34.4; 43.9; 36.5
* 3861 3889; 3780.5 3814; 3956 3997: -0.05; 39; 38.1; 38.6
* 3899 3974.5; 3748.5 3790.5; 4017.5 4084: 0.08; 37.4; 43.9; 41.3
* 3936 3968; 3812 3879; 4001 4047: 0.08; 40.5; 44.5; 42.9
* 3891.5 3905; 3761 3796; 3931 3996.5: -0.07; 38.1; 37.9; 38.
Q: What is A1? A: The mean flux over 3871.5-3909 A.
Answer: 38.9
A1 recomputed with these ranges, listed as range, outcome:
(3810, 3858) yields 39.4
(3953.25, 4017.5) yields 40.5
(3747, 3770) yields 34.9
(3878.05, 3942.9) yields 38.4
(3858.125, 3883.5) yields 42.6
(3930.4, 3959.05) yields 38.2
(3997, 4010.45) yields 44.7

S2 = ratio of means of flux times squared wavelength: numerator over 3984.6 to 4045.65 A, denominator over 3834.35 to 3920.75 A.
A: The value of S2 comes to 1.18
